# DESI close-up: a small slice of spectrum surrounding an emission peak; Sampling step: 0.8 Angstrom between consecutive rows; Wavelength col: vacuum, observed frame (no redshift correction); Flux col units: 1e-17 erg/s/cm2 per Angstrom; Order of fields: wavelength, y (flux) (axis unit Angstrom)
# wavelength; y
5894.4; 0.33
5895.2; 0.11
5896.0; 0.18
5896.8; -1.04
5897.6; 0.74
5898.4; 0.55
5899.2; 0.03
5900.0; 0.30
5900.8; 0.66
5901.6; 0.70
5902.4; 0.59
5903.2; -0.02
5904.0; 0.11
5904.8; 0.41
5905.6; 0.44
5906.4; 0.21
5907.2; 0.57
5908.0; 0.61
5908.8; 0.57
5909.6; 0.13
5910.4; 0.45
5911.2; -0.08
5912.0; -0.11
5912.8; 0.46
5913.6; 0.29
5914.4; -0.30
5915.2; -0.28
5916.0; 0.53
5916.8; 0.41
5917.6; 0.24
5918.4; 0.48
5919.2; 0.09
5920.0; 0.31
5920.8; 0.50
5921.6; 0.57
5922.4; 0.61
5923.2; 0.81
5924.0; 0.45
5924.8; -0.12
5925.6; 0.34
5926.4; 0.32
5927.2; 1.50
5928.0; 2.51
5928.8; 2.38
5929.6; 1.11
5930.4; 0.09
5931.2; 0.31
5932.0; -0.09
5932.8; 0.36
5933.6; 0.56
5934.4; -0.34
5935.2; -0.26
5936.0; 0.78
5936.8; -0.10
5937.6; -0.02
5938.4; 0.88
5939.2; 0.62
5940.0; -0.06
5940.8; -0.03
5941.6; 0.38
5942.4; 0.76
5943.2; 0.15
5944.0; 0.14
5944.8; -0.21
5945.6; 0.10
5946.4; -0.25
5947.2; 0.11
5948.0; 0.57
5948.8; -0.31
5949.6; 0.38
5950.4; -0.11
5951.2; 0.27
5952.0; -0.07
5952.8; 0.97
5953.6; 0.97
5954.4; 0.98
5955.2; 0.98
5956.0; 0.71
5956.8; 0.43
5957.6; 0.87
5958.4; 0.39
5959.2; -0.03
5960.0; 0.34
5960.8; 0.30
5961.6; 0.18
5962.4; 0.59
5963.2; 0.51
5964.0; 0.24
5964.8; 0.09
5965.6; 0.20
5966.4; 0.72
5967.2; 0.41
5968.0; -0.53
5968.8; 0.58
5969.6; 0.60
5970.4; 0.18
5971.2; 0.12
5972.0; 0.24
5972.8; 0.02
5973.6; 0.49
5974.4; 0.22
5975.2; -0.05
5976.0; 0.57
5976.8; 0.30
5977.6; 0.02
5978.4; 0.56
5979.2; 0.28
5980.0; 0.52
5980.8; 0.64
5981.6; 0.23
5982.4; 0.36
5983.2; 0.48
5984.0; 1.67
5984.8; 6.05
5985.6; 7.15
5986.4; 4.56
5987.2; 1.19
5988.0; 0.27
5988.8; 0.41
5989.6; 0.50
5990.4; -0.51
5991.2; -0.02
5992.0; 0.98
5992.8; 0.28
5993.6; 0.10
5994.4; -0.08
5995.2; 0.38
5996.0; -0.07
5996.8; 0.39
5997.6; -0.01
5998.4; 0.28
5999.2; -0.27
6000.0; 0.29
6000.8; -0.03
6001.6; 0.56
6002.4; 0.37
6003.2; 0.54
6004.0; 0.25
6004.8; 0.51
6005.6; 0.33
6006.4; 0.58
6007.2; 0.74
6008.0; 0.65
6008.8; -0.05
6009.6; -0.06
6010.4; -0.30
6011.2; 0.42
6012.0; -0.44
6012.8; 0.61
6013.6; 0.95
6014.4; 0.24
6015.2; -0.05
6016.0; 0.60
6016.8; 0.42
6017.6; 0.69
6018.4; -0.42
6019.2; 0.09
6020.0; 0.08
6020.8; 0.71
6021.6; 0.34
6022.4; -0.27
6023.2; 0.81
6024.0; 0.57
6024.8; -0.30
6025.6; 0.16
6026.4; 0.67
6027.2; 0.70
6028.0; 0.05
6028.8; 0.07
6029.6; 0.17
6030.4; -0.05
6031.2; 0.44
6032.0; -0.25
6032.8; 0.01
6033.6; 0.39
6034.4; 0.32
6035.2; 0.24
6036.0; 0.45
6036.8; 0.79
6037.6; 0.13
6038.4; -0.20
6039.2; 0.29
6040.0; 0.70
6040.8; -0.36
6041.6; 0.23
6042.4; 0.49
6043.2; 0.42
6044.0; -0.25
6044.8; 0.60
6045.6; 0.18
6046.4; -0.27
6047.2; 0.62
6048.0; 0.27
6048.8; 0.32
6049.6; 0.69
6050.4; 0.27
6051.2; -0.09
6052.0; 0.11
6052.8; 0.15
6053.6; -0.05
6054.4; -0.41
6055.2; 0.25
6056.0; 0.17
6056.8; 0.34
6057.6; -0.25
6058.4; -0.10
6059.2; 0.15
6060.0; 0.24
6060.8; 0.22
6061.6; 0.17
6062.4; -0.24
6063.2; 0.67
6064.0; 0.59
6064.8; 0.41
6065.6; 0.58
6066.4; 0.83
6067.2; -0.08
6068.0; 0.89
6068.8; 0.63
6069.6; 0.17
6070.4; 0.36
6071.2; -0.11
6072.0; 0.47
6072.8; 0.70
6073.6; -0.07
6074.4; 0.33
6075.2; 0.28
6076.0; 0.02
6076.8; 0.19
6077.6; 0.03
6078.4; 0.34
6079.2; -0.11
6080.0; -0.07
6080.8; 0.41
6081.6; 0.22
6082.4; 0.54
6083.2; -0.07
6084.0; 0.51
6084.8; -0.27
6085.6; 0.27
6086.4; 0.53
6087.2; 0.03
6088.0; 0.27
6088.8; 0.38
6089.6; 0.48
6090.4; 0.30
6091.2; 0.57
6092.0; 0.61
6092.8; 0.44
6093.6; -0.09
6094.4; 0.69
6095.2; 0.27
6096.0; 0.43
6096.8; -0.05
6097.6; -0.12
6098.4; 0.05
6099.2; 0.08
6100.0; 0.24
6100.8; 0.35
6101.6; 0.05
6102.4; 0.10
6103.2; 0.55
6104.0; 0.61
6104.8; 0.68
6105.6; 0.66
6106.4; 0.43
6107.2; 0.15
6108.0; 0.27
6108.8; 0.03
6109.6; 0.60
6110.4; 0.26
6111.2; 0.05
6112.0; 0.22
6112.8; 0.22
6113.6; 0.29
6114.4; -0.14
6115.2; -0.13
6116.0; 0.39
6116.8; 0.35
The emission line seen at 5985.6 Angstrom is [O III]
